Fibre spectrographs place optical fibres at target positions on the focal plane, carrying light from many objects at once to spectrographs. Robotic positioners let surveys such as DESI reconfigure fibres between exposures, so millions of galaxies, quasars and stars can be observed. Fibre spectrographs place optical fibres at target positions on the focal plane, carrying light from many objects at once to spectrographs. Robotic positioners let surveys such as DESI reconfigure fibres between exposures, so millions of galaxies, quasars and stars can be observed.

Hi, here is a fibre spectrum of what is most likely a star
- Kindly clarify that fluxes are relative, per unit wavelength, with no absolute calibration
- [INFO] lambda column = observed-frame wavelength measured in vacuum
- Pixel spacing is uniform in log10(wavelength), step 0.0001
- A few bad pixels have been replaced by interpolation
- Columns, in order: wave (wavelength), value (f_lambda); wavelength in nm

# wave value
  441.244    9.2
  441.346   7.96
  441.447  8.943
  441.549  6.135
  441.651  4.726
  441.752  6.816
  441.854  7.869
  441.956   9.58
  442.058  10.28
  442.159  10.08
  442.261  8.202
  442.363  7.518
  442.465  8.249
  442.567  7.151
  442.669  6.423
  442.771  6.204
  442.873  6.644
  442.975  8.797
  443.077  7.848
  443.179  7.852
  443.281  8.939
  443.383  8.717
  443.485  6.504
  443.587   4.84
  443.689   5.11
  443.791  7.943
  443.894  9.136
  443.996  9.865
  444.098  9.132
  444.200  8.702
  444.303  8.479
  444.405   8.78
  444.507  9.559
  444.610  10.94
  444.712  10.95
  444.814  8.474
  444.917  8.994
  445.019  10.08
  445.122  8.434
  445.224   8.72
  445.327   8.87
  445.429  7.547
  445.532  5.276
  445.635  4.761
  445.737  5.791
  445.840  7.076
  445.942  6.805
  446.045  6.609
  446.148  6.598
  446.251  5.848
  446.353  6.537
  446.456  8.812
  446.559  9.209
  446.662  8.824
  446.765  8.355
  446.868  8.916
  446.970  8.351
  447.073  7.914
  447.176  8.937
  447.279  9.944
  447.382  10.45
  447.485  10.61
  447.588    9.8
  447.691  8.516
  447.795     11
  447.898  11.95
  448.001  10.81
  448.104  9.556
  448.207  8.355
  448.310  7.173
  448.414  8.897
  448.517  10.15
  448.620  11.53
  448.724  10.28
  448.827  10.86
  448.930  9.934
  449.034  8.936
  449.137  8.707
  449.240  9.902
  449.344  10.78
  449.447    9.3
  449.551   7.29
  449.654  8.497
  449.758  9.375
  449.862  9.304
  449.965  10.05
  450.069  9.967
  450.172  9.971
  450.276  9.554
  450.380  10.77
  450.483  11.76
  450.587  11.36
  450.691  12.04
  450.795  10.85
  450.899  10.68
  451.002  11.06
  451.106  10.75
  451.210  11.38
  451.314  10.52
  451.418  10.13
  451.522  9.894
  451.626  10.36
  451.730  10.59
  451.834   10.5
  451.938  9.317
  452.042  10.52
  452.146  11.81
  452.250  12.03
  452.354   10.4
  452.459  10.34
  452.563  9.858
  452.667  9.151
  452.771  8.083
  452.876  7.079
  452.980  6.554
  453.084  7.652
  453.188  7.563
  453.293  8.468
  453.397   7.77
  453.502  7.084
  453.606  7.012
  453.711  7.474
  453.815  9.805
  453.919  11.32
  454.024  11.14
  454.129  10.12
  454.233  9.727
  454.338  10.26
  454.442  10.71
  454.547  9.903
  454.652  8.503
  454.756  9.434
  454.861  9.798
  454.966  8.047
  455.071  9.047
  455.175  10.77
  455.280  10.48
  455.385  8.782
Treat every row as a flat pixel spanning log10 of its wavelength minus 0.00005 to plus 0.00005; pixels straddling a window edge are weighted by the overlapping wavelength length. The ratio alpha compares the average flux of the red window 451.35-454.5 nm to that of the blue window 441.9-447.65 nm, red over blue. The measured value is 1.2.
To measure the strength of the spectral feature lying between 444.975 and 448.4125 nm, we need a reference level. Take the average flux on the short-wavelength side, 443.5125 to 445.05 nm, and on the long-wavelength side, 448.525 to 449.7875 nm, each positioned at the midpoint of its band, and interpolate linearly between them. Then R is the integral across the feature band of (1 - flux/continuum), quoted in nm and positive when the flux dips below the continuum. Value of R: 0.30 nm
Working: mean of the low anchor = 8.68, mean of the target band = 8.38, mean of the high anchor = 9.64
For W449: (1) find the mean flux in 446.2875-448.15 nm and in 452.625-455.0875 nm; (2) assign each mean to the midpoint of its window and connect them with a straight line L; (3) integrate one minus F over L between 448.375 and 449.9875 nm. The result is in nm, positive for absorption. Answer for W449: -0.07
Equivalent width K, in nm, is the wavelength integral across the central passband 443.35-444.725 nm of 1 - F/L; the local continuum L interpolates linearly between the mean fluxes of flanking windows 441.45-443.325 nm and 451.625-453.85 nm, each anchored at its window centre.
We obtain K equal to -0.07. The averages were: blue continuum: 7.76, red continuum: 9.03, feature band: 8.41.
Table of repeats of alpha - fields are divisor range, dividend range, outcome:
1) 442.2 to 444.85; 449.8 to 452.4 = 1.31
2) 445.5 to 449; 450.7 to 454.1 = 1.11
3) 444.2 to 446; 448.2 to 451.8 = 1.22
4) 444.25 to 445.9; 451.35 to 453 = 1.19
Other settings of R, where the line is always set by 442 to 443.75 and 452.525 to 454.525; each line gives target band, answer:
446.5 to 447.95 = -0.25 nm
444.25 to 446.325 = -0.01 nm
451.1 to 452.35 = -0.30 nm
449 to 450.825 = -0.33 nm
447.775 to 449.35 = -0.31 nm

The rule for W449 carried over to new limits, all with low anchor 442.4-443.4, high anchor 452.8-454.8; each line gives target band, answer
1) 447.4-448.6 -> -0.23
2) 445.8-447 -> 0.05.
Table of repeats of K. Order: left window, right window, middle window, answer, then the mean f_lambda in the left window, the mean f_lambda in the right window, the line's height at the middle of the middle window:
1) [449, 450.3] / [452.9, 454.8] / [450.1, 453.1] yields -0.344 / 9.36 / 8.89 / 9.14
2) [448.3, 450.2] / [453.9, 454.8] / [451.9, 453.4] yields 0.115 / 9.57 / 10.1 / 9.91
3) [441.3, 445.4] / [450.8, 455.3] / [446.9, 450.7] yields -0.325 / 8.21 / 9.61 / 9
